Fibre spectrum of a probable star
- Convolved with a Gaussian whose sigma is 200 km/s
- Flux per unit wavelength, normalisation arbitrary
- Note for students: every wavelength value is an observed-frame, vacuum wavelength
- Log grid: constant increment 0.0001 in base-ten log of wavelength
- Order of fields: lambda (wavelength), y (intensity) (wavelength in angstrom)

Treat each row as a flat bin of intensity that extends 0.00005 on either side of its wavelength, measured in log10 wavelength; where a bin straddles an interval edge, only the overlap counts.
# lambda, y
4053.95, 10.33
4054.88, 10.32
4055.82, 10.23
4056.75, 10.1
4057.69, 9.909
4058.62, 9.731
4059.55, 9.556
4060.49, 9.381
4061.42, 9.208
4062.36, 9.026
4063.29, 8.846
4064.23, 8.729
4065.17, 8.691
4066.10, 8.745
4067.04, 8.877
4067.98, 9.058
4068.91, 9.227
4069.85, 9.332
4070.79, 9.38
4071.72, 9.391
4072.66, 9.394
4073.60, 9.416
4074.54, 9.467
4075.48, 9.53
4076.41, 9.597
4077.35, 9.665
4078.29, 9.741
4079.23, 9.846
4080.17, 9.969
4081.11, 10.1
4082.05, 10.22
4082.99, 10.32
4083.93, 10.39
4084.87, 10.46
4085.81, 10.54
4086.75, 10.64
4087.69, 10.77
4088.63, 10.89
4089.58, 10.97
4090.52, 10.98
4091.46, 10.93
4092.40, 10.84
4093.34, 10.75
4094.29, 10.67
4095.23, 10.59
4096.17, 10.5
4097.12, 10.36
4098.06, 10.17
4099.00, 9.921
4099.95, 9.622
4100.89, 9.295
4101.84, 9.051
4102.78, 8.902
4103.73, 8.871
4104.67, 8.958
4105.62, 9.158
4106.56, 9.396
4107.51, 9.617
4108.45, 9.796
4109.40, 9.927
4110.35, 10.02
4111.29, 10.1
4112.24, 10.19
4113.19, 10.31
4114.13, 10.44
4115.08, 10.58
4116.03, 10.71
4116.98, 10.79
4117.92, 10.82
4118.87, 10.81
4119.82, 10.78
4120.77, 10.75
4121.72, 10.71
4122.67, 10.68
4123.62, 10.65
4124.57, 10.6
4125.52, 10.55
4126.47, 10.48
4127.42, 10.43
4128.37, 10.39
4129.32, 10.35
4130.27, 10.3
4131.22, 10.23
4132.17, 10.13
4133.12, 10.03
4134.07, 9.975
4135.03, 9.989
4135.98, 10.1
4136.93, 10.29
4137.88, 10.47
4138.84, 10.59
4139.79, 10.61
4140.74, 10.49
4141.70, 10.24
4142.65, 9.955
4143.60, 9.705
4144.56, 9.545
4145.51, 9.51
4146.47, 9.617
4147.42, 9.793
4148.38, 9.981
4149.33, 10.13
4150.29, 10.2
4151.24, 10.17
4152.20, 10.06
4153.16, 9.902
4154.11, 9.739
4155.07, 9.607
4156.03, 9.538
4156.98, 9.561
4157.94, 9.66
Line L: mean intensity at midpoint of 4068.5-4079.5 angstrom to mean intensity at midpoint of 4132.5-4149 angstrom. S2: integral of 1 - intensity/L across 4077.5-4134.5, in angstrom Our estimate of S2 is -2.84 angstrom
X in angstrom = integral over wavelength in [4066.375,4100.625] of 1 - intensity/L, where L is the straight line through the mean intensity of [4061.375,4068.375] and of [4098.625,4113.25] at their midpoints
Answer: -3.3 angstrom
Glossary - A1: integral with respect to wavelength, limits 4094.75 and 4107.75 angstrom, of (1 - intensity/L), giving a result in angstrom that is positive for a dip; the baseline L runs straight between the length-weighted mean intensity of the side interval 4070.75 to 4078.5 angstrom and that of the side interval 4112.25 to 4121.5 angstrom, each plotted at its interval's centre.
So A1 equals 0.8 angstrom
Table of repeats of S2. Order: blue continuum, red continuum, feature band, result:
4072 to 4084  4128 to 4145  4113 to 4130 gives -0.9 angstrom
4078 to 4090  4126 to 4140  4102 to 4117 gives 0.7 angstrom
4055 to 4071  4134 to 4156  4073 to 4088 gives -0.9 angstrom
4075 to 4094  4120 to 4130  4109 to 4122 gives 0.0 angstrom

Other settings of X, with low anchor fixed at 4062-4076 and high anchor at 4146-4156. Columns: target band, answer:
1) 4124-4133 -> -0.6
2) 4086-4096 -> -1.5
